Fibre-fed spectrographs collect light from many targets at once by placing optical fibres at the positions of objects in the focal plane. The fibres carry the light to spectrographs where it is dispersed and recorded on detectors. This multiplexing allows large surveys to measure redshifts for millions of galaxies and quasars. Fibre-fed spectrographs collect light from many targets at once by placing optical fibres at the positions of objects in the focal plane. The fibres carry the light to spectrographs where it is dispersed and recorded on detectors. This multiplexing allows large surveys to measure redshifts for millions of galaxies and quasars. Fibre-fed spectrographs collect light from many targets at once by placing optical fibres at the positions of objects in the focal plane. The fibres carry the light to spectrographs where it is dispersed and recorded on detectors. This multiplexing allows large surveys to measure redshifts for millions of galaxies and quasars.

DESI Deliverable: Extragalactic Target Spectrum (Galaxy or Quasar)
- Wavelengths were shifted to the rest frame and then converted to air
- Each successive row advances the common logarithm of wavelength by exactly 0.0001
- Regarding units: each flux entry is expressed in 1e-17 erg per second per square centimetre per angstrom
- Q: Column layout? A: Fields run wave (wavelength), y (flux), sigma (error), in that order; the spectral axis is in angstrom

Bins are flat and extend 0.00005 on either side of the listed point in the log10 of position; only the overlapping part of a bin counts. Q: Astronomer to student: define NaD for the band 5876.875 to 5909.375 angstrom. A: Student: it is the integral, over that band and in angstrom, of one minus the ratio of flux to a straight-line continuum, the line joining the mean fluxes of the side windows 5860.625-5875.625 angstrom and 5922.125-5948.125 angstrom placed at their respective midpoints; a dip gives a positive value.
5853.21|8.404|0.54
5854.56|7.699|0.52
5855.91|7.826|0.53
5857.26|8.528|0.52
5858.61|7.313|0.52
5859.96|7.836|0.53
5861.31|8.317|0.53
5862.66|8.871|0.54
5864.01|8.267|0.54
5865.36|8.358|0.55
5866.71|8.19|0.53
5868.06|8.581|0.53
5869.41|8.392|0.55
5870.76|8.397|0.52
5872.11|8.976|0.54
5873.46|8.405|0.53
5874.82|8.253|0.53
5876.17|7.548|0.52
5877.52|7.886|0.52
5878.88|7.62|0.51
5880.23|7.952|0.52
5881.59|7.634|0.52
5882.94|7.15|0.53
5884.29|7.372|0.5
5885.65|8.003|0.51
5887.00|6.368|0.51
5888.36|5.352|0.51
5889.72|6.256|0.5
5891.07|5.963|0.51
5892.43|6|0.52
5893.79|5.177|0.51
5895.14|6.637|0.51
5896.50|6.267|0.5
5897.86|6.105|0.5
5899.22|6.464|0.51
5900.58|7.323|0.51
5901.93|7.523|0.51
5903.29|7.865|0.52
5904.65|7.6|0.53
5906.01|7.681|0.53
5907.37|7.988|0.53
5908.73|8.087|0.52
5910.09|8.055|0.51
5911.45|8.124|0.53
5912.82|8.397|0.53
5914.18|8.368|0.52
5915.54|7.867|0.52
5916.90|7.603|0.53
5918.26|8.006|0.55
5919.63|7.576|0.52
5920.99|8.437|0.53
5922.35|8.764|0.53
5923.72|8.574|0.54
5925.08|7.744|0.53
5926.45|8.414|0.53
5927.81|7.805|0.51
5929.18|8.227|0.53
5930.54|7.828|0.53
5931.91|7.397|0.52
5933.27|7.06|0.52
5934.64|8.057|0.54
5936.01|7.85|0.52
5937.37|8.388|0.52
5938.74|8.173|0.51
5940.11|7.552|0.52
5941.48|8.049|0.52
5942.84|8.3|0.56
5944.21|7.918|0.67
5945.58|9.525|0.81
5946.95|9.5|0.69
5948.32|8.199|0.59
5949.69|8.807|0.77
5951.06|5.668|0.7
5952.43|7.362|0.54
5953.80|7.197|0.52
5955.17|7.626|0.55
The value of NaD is 5.2 angstrom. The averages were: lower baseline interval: 8.45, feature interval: 7.01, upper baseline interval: 8.15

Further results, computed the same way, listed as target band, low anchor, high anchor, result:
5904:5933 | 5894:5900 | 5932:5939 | -3.5 angstrom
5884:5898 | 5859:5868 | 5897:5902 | 1.6 angstrom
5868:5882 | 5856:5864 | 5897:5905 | -0.7 angstrom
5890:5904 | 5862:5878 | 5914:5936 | 2.8 angstrom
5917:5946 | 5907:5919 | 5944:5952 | 0.4 angstrom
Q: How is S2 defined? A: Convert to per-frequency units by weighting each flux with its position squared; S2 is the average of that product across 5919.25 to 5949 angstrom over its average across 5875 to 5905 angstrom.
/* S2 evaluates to 1.2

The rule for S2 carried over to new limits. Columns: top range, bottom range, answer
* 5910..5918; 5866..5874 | 0.96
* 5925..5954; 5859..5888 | 1.02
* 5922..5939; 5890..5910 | 1.17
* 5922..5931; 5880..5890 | 1.19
